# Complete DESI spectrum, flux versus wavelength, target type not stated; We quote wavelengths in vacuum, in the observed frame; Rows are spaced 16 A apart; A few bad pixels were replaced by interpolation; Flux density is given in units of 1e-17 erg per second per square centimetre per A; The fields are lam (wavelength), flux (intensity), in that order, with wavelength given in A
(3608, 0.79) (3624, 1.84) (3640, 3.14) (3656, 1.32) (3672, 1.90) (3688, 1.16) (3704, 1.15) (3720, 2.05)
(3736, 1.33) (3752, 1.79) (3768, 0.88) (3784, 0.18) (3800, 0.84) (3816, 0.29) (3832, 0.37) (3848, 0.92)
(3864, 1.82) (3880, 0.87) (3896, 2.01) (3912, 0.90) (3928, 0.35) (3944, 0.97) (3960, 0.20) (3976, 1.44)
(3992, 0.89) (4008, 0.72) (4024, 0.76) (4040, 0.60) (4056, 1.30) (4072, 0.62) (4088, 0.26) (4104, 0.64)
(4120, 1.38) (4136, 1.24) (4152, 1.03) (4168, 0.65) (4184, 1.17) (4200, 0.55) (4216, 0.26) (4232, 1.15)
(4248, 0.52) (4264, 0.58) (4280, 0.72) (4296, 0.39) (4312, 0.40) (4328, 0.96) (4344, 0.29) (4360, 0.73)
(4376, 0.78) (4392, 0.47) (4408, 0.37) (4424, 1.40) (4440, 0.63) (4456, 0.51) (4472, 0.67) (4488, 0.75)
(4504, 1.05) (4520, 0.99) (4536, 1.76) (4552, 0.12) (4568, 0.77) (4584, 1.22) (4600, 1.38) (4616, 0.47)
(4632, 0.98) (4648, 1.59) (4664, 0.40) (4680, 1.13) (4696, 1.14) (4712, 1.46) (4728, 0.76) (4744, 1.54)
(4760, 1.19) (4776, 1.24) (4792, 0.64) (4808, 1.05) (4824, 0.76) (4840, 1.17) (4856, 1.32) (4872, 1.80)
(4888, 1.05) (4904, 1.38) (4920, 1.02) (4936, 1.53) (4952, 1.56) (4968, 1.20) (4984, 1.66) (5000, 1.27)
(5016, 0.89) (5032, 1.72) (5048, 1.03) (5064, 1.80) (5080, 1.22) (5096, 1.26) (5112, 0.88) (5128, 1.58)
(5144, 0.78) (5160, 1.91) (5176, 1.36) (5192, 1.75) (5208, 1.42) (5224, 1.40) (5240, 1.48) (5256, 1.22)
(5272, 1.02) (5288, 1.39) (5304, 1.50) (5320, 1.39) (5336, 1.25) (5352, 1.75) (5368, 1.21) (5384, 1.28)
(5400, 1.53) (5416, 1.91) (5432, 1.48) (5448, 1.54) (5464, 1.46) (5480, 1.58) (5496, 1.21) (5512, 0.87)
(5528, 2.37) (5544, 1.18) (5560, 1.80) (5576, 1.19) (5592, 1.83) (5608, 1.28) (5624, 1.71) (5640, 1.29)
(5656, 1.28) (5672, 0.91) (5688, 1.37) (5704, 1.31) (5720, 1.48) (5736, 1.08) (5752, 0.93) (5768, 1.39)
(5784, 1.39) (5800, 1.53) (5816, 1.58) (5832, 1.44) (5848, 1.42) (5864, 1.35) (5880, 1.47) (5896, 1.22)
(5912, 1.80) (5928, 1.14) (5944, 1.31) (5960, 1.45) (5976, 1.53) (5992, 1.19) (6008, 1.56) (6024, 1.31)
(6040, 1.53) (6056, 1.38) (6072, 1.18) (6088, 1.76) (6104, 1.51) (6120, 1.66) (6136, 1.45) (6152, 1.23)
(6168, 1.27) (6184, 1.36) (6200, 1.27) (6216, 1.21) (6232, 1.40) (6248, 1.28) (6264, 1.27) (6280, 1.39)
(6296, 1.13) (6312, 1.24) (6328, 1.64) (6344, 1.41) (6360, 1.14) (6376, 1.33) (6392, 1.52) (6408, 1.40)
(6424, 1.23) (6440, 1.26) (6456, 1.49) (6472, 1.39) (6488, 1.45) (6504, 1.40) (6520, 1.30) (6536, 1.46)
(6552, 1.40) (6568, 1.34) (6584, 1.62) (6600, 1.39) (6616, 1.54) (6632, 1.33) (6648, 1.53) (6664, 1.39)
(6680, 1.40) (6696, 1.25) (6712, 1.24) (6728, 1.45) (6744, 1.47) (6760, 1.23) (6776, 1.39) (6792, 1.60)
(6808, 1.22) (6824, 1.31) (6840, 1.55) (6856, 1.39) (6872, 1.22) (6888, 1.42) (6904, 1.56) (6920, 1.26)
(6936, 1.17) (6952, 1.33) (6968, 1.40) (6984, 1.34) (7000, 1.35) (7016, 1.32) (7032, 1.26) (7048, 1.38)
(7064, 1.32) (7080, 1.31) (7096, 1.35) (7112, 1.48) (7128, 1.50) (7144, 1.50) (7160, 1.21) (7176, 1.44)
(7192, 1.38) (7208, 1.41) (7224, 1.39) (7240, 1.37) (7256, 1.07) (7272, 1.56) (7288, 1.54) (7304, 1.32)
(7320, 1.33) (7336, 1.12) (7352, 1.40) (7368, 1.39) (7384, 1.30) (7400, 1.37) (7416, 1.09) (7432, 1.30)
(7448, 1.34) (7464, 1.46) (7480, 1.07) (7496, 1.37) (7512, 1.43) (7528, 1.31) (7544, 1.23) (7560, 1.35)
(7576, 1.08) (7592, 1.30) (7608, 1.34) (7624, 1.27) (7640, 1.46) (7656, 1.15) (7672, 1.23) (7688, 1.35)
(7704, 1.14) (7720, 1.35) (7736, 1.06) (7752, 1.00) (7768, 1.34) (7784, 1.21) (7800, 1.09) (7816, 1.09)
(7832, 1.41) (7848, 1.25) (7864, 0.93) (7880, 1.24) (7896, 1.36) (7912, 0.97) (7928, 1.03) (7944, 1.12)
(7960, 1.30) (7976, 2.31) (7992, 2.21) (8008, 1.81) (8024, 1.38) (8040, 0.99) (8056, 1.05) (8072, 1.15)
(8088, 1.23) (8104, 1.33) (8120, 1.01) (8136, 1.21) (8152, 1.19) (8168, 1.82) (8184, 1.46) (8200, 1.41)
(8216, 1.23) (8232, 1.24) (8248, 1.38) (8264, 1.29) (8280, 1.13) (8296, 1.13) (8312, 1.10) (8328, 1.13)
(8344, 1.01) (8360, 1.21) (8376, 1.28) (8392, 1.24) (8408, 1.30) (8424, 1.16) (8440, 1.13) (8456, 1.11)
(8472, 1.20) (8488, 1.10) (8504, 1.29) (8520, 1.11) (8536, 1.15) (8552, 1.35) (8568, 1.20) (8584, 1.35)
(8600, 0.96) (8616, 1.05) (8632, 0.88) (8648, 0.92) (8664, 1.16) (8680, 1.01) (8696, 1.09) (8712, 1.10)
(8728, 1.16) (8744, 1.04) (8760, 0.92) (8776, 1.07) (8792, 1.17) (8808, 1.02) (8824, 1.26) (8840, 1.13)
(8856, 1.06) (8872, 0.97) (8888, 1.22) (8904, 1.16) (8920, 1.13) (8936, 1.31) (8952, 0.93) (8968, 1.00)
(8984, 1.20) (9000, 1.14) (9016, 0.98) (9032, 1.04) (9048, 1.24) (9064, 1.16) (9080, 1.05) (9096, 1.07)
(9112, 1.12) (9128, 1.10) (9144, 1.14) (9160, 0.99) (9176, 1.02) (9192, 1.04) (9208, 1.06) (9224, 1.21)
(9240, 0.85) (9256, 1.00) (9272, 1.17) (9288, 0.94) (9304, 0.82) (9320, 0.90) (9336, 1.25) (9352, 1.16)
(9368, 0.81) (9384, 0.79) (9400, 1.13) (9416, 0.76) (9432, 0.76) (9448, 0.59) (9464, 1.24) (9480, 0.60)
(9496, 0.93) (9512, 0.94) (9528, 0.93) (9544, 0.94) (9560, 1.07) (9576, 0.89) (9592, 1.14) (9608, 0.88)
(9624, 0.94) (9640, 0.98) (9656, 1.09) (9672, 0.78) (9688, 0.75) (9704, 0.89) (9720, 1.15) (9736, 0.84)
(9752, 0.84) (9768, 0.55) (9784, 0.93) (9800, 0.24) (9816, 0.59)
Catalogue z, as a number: 0.22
